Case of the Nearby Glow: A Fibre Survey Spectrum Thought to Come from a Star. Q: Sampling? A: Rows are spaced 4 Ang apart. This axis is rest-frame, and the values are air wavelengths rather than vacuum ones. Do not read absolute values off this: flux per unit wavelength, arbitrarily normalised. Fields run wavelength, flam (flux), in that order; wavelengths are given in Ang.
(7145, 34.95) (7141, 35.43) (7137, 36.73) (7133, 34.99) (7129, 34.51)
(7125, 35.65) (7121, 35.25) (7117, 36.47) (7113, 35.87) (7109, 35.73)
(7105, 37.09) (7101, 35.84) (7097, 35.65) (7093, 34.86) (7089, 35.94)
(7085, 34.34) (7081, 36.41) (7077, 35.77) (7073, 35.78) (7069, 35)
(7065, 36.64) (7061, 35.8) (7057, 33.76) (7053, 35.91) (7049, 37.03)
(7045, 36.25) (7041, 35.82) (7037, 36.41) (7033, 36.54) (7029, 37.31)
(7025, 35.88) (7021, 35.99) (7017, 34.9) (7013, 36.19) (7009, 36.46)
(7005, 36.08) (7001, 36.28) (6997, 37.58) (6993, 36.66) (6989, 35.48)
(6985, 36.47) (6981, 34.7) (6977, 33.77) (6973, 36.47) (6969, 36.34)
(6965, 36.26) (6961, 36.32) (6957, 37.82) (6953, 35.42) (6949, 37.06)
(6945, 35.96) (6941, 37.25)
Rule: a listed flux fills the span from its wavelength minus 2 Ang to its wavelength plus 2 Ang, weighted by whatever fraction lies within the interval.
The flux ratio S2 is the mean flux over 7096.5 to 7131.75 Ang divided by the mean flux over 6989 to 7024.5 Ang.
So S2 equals 0.99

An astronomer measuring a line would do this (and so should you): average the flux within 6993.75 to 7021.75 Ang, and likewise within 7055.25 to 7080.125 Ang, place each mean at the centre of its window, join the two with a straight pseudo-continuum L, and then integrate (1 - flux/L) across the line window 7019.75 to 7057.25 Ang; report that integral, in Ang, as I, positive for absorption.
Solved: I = -0.35 Ang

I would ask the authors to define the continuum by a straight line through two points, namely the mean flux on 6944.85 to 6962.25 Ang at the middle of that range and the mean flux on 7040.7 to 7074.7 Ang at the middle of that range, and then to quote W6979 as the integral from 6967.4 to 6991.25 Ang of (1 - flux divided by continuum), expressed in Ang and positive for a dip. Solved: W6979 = 0.56 Ang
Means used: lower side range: 36.6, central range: 35.5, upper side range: 35.8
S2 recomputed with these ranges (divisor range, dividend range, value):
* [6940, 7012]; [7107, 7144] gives 0.98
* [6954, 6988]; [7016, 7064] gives 1.00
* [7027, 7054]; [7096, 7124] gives 0.99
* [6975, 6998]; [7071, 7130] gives 1.00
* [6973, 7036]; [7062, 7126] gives 0.99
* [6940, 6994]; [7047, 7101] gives 0.99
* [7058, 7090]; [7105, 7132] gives 1.00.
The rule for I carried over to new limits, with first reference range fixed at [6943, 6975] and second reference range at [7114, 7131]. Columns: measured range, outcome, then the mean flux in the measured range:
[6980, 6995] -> 0.2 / 35.9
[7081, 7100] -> 0.2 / 35.4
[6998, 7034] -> -0.1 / 36.2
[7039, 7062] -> 0.1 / 35.8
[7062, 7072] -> 0.0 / 35.8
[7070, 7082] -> 0.0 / 35.9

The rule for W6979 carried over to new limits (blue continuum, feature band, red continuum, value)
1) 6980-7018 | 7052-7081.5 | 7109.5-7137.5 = 0.21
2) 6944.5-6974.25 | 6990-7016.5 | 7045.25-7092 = -0.18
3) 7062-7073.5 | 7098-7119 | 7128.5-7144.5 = -0.34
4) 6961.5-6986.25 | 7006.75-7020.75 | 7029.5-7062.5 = 0.00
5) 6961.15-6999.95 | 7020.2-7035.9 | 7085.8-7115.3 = -0.24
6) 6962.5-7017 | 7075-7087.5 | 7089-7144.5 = 0.09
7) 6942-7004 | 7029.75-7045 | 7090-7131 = -0.16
